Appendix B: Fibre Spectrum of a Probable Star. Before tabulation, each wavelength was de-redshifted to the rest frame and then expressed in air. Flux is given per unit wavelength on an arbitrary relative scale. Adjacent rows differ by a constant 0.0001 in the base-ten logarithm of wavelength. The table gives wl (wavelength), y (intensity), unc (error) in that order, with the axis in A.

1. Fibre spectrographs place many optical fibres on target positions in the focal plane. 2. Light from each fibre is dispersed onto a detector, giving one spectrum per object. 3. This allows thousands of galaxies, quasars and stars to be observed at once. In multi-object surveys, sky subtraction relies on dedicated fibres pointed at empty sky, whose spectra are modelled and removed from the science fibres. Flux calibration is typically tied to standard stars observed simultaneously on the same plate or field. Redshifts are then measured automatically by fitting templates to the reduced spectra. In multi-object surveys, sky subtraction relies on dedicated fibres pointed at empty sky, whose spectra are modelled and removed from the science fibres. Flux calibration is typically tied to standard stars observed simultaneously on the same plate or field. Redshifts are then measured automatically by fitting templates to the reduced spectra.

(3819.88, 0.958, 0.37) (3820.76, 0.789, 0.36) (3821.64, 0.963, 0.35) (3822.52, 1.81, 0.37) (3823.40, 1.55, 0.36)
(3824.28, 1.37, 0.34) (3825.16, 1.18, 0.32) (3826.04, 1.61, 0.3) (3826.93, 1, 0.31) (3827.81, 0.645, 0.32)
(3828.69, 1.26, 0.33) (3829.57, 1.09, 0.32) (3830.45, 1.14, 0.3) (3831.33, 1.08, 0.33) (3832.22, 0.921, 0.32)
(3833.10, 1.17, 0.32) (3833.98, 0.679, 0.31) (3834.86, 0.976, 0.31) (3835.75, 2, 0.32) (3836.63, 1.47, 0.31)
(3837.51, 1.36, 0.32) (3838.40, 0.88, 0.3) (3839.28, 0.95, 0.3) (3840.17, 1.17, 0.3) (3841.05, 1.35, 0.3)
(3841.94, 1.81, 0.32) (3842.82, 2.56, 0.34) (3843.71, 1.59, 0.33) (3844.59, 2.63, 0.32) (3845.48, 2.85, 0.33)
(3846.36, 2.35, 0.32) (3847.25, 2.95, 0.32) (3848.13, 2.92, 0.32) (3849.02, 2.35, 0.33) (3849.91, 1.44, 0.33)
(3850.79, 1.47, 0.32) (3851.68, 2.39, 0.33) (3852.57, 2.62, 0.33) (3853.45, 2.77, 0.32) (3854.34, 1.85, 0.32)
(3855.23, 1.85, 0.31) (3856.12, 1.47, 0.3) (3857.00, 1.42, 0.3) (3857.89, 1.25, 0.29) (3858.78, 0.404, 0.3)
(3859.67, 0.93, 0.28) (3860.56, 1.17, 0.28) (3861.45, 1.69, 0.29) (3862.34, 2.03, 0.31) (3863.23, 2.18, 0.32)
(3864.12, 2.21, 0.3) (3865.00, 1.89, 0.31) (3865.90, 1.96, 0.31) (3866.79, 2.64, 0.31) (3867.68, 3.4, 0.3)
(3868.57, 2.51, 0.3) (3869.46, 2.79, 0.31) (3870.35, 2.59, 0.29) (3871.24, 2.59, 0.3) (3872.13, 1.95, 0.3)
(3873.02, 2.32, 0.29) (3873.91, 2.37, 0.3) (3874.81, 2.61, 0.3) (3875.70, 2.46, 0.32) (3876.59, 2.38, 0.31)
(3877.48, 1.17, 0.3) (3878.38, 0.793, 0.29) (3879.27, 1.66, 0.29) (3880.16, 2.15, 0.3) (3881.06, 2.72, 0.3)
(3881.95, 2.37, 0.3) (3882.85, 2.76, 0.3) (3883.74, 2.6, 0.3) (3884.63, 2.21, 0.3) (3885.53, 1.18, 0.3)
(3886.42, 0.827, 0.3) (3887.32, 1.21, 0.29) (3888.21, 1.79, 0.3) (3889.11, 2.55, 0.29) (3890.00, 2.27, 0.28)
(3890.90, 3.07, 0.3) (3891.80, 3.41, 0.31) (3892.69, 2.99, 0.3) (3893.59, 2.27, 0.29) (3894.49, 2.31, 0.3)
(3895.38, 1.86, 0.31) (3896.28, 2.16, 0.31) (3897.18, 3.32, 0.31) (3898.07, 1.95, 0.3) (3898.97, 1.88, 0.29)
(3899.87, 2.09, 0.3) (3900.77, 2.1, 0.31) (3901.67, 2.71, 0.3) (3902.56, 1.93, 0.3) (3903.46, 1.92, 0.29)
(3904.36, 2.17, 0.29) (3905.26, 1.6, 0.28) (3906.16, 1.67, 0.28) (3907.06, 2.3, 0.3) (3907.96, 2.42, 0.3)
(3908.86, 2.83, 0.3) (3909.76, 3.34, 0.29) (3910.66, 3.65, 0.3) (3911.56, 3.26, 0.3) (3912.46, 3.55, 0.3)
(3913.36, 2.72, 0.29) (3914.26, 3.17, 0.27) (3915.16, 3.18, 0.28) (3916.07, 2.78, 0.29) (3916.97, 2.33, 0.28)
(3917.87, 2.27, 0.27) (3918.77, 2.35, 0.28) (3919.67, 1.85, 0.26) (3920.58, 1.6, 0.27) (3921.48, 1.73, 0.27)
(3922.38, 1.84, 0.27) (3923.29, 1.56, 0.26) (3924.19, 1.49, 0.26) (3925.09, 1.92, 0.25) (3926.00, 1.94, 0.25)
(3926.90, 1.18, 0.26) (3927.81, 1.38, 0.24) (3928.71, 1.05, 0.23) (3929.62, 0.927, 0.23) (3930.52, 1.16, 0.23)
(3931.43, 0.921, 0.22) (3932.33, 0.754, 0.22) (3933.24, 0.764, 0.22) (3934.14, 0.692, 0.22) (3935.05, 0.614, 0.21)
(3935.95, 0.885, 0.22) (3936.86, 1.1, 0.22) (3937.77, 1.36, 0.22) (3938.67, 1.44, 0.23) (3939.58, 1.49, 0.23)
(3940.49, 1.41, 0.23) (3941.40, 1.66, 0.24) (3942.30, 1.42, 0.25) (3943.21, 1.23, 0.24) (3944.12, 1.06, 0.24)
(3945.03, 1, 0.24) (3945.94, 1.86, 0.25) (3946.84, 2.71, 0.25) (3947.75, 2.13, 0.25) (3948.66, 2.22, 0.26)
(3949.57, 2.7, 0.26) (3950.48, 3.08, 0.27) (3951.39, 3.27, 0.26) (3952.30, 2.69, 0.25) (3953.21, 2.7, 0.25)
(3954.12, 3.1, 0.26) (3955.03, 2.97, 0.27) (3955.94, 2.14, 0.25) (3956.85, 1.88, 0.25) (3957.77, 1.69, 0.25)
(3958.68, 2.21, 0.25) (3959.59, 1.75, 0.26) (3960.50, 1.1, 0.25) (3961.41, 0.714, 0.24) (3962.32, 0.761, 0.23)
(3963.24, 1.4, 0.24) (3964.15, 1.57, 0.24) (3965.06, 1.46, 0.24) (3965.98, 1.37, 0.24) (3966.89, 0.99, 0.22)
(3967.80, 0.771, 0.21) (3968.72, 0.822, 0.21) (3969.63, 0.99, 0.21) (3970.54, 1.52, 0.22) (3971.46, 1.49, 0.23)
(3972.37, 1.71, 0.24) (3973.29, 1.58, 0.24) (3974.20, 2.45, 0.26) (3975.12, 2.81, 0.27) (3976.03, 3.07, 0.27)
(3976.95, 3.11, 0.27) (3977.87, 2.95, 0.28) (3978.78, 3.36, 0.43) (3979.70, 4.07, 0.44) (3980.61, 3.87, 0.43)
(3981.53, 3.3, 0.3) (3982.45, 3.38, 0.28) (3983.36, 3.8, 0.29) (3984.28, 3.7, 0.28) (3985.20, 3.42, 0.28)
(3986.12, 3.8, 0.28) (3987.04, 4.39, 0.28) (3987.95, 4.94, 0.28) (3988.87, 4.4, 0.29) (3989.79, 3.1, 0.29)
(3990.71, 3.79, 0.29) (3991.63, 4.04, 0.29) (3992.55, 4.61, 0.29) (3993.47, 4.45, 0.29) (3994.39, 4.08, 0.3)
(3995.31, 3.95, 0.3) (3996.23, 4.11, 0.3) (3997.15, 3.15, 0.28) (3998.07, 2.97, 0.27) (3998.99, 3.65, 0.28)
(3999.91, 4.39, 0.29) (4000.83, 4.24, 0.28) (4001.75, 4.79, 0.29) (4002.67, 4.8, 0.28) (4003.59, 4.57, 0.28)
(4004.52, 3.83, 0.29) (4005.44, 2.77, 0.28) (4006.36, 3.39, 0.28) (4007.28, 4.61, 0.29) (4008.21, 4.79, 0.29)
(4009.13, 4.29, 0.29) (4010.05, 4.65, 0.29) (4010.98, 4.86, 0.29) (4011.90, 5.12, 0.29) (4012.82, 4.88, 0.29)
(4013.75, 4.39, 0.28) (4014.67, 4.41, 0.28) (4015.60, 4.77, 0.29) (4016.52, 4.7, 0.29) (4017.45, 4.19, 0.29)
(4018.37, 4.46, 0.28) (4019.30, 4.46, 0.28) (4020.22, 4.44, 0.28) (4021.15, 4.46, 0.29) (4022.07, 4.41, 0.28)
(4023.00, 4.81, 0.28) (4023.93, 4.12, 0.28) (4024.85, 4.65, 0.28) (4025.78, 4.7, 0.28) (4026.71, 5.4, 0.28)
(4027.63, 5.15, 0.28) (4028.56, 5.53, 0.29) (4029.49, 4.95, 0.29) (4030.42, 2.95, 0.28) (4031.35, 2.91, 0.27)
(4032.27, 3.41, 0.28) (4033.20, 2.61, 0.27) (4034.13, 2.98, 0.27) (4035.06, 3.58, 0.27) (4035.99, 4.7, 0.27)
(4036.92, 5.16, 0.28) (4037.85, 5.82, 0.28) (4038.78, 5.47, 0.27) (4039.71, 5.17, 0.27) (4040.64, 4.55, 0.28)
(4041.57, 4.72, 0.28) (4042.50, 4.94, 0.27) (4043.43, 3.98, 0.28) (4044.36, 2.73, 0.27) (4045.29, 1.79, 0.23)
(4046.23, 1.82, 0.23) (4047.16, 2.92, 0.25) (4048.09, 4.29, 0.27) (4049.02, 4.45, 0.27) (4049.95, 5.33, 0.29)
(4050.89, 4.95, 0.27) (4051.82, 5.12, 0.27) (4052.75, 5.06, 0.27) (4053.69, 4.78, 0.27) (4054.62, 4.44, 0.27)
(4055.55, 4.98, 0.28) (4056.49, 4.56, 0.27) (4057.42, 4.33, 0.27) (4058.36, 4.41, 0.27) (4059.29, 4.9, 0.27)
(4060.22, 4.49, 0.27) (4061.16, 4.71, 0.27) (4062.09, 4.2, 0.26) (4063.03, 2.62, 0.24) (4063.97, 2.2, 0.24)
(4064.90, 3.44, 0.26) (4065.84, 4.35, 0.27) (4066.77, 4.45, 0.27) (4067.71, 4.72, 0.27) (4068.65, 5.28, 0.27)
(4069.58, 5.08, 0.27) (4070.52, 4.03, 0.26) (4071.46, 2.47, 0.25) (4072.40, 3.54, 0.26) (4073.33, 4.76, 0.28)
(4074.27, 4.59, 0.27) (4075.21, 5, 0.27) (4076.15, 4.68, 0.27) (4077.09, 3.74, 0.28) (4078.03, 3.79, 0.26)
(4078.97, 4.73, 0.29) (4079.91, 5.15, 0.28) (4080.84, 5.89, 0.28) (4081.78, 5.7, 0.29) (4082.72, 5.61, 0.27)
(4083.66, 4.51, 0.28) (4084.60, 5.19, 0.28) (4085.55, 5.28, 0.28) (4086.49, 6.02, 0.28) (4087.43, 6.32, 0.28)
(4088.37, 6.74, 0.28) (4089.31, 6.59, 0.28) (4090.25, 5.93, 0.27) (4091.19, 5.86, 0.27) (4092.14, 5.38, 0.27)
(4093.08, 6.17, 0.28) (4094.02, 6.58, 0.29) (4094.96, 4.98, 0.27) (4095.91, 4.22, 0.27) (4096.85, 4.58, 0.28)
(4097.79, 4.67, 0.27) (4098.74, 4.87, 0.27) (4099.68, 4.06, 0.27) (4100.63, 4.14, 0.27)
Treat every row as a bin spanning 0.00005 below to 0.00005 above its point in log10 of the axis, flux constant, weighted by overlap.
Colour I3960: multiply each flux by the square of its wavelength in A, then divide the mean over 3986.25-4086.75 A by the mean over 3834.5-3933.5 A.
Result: 2.3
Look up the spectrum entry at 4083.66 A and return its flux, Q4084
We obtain 4.51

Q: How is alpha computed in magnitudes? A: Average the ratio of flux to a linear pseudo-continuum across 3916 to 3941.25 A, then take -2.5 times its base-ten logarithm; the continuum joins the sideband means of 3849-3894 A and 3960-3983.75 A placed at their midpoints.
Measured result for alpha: 0.40 mag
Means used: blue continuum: 2.08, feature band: 1.44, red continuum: 2.09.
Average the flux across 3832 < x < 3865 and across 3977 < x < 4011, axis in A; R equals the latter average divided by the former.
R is 2.27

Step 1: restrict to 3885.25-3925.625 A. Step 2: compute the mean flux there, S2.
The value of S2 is 2.3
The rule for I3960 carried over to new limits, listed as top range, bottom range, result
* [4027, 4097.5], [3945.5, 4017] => 1.52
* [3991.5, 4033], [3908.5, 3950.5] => 2.44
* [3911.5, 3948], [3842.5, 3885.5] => 0.82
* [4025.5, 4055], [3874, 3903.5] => 2.11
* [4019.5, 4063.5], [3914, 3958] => 2.52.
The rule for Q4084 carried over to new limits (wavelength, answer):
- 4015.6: 4.77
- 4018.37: 4.46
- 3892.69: 2.99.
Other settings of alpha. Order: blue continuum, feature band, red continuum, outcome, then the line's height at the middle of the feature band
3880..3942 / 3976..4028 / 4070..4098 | -0.15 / 3.63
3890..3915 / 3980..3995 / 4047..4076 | -0.12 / 3.51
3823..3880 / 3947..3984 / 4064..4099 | 0.45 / 3.36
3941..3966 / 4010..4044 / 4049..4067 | -0.23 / 3.66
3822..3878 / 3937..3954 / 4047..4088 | 0.47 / 3.02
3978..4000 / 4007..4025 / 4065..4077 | -0.14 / 4.01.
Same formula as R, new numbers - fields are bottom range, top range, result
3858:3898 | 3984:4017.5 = 1.95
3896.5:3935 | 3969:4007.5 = 1.71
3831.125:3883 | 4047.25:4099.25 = 2.50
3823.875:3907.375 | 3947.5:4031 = 1.76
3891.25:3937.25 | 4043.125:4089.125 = 2.19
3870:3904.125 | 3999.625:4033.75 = 1.99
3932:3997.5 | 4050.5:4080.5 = 1.84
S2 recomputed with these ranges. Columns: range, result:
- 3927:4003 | 2.41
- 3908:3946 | 1.78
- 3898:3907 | 2.02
